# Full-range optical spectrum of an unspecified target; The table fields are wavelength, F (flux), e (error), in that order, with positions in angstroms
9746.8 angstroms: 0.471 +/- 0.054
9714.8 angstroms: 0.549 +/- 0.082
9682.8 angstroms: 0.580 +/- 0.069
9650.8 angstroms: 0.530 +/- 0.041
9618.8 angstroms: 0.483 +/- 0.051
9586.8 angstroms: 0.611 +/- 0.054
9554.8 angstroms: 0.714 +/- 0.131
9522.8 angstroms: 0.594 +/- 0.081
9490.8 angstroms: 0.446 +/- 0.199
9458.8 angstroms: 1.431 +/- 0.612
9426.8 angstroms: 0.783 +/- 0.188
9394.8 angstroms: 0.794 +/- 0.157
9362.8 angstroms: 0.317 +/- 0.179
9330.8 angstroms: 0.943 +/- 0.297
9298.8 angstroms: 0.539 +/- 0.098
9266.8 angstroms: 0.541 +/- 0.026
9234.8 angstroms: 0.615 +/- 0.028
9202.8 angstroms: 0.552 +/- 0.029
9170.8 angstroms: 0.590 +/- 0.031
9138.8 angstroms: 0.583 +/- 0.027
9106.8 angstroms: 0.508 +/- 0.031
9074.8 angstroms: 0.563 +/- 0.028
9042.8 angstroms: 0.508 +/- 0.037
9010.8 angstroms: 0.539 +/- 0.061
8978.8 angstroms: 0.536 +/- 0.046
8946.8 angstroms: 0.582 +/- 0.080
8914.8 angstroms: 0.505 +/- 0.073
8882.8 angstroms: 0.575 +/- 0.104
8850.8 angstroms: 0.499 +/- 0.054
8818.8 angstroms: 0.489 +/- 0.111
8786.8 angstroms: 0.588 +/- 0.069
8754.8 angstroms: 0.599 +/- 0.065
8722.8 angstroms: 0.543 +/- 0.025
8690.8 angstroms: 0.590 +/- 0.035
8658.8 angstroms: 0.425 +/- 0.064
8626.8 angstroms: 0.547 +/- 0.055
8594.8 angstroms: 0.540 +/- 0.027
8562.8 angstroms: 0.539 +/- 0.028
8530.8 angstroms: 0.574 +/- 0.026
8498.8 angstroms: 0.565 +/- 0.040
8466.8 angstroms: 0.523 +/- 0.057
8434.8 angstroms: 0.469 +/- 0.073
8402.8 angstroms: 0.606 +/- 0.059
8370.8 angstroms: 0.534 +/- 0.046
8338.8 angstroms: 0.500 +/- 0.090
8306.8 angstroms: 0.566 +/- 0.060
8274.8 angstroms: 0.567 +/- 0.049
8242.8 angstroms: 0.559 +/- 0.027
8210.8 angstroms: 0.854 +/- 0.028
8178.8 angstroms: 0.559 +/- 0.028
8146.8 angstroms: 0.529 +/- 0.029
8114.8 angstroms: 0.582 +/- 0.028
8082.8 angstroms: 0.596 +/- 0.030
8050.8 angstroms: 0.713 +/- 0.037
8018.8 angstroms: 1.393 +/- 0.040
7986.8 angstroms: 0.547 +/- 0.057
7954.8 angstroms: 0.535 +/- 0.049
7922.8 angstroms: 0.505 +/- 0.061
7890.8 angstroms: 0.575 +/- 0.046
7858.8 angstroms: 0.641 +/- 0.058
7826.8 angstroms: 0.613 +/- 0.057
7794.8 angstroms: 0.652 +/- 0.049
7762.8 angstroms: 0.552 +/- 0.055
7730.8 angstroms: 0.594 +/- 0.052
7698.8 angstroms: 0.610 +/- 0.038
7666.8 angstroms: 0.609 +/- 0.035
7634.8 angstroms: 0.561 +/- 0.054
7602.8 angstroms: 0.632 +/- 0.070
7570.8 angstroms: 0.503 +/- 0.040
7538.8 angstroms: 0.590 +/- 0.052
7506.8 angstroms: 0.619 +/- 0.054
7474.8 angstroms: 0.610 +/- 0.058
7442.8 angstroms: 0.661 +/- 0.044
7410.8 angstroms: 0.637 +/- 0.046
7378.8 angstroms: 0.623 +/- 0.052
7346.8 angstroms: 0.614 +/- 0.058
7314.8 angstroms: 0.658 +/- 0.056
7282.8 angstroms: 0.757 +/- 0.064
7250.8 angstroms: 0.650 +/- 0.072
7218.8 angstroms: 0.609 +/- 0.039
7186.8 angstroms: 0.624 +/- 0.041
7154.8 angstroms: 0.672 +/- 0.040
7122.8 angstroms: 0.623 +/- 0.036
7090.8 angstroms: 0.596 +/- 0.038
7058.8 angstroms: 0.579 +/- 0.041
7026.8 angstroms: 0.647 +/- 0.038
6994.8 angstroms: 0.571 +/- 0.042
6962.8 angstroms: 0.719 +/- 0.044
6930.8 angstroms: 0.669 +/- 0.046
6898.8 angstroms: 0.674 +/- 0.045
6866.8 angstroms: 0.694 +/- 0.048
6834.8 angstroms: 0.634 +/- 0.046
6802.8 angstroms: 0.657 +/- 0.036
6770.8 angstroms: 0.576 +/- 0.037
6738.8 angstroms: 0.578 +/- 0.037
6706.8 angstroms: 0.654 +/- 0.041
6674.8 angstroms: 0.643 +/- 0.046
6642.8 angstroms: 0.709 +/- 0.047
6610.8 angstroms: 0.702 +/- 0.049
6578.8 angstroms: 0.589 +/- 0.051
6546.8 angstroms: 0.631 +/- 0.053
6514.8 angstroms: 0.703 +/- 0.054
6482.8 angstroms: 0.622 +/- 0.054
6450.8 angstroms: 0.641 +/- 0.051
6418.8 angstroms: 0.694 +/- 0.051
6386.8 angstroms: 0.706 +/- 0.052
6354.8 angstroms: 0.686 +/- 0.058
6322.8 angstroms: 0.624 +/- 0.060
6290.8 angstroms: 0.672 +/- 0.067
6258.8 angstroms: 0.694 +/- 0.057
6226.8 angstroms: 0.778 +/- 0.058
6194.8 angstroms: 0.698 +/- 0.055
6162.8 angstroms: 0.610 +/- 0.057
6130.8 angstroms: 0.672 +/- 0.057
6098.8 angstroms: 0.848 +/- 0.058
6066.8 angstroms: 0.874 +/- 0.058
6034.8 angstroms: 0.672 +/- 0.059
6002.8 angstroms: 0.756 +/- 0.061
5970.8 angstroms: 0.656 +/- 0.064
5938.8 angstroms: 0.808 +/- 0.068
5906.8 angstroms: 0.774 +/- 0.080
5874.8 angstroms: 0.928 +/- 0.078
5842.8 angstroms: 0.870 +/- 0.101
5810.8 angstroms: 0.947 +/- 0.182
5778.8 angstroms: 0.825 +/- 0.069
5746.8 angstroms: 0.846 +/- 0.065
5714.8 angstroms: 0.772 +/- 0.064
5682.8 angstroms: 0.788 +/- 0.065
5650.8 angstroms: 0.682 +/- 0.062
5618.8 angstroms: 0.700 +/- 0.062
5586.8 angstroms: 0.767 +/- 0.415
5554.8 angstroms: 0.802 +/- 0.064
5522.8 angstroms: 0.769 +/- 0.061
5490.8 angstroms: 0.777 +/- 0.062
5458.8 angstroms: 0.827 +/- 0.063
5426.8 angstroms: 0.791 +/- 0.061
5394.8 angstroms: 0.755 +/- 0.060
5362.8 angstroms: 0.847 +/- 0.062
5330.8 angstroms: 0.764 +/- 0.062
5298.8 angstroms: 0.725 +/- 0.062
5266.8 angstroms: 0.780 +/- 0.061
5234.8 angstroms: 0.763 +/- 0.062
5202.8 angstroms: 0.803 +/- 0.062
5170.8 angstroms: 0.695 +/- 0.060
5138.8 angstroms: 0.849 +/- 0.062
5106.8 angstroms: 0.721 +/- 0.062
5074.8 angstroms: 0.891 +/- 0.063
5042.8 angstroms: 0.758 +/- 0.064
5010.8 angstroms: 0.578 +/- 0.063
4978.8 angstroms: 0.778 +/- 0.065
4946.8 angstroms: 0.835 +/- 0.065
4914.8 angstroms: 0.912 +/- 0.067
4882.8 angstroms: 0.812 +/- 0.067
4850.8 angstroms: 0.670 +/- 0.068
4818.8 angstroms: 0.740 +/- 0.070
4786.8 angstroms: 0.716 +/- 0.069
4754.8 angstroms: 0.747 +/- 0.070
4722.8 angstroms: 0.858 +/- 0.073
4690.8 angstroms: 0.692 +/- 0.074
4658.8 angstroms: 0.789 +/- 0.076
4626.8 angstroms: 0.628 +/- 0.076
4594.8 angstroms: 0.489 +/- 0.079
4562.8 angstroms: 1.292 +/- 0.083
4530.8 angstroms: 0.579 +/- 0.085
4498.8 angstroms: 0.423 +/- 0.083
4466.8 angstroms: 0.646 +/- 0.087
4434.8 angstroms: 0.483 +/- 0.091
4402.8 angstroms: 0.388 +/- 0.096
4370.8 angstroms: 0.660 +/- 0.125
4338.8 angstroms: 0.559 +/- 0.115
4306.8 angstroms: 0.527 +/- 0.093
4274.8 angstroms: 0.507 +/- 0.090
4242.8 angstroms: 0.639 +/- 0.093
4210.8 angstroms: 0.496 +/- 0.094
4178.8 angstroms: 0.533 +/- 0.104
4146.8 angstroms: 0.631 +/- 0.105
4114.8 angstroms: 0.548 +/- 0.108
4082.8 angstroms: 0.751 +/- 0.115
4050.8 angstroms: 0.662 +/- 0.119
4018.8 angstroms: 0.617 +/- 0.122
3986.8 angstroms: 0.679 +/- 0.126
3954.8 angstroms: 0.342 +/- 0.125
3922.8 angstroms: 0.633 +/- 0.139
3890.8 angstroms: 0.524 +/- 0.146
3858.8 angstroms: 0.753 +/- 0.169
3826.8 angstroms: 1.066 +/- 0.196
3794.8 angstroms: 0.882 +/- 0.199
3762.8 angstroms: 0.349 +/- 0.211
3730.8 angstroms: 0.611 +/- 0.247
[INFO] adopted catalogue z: 0.221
